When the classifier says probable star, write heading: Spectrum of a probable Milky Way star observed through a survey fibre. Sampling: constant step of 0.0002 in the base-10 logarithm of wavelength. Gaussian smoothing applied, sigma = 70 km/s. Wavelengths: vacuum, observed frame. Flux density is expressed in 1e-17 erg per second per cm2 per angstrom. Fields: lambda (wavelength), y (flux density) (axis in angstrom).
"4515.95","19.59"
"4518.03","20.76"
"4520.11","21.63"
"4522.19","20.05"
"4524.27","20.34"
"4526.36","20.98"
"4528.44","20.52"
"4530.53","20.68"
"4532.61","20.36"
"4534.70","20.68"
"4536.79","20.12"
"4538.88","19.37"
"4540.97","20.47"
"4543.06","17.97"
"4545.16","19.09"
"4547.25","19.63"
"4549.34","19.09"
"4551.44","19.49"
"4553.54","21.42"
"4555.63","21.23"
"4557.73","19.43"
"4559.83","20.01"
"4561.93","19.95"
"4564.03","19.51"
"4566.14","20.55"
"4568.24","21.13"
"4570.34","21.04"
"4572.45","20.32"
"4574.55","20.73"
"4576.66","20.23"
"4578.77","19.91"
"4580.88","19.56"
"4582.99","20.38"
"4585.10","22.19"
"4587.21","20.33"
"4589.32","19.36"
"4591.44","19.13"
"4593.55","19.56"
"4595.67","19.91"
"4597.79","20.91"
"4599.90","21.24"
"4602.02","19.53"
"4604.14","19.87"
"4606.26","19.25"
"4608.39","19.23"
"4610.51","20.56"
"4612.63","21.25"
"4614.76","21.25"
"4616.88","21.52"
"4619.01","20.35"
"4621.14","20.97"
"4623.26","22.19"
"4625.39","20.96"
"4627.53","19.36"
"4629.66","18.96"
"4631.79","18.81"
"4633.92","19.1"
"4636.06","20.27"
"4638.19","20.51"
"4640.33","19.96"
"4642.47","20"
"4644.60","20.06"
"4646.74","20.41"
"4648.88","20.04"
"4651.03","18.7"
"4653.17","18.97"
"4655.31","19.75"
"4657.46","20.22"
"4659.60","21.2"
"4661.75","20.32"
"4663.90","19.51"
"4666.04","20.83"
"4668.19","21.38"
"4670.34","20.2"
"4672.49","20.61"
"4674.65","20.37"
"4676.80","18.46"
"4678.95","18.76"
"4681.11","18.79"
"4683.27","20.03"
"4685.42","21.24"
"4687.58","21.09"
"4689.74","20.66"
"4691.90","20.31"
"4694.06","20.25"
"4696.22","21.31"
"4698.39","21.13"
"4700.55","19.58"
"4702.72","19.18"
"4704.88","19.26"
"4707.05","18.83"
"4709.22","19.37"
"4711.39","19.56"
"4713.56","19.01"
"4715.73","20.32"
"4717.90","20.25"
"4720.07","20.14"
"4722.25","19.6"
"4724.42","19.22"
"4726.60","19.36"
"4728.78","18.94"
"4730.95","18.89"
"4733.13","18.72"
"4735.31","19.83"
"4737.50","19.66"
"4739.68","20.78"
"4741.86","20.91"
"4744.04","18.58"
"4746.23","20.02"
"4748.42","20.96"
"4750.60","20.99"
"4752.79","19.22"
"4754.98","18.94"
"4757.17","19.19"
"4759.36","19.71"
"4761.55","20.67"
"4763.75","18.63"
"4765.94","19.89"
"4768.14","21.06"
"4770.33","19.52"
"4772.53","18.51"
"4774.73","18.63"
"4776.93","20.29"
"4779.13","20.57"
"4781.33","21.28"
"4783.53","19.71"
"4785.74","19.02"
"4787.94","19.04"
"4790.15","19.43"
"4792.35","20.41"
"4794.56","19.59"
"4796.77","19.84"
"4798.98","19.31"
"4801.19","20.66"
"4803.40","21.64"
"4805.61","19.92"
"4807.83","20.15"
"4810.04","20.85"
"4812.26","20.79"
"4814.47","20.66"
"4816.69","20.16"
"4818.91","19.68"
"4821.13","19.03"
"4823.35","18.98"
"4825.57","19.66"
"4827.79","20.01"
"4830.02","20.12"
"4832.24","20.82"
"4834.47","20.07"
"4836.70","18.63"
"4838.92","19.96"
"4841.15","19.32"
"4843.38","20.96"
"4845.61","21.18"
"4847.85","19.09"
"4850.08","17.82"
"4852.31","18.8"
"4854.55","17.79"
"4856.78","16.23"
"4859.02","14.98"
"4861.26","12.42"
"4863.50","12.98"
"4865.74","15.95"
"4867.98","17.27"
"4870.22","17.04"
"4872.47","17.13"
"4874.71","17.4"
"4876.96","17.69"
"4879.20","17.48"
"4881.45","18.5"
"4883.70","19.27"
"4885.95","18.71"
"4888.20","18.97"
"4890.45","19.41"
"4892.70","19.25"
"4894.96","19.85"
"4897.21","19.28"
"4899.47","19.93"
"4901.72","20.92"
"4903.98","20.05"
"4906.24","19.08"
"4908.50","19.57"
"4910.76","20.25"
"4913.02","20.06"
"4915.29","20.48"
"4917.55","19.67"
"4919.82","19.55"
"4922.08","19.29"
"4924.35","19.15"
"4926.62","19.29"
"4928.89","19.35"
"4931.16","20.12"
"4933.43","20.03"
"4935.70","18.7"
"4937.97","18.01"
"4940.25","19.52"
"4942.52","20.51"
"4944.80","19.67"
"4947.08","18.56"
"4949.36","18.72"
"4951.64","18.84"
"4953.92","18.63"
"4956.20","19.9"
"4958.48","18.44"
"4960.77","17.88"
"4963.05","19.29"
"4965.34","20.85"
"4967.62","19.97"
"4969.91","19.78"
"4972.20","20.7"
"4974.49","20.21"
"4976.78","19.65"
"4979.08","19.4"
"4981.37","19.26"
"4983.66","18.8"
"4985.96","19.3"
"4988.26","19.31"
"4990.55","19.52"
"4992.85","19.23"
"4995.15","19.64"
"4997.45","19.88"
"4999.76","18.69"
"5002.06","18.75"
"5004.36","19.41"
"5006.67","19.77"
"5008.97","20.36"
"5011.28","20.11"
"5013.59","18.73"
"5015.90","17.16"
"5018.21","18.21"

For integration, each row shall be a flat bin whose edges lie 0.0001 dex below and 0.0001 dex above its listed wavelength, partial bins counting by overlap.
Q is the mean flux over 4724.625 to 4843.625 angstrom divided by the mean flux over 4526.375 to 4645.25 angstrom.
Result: 0.98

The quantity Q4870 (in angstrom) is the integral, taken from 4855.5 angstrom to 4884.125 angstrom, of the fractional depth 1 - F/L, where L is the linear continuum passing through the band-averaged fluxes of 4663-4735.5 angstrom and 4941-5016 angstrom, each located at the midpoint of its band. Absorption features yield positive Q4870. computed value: 4.6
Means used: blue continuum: 19.9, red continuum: 19.4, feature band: 16.4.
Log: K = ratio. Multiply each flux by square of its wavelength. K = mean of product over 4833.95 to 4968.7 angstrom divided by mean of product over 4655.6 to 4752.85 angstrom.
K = 1.02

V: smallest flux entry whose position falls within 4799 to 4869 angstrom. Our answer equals 12.42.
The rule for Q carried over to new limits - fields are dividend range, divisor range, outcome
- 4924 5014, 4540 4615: 0.96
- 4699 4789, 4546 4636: 0.97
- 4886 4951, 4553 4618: 0.96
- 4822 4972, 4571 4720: 0.94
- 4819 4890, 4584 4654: 0.90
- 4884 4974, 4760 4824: 0.98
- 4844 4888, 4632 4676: 0.86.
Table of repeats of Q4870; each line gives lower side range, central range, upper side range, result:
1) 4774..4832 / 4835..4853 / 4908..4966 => 0.28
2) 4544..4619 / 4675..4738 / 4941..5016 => 0.75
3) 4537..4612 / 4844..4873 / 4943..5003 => 3.96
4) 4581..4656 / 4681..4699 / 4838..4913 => -0.90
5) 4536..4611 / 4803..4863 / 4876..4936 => 1.25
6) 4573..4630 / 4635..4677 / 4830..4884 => -0.65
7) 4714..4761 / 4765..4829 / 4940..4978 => -0.91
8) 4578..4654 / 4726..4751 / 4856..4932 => -0.51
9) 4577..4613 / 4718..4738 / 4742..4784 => 0.49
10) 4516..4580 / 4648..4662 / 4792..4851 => 0.18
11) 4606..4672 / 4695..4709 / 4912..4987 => 0.14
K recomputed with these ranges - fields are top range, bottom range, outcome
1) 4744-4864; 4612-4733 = 1.03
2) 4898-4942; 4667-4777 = 1.08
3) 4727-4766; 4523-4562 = 1.07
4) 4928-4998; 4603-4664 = 1.11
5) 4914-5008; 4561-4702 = 1.10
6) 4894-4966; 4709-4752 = 1.07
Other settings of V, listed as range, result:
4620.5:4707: 18.46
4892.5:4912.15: 19.08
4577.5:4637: 18.81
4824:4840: 18.63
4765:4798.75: 18.51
